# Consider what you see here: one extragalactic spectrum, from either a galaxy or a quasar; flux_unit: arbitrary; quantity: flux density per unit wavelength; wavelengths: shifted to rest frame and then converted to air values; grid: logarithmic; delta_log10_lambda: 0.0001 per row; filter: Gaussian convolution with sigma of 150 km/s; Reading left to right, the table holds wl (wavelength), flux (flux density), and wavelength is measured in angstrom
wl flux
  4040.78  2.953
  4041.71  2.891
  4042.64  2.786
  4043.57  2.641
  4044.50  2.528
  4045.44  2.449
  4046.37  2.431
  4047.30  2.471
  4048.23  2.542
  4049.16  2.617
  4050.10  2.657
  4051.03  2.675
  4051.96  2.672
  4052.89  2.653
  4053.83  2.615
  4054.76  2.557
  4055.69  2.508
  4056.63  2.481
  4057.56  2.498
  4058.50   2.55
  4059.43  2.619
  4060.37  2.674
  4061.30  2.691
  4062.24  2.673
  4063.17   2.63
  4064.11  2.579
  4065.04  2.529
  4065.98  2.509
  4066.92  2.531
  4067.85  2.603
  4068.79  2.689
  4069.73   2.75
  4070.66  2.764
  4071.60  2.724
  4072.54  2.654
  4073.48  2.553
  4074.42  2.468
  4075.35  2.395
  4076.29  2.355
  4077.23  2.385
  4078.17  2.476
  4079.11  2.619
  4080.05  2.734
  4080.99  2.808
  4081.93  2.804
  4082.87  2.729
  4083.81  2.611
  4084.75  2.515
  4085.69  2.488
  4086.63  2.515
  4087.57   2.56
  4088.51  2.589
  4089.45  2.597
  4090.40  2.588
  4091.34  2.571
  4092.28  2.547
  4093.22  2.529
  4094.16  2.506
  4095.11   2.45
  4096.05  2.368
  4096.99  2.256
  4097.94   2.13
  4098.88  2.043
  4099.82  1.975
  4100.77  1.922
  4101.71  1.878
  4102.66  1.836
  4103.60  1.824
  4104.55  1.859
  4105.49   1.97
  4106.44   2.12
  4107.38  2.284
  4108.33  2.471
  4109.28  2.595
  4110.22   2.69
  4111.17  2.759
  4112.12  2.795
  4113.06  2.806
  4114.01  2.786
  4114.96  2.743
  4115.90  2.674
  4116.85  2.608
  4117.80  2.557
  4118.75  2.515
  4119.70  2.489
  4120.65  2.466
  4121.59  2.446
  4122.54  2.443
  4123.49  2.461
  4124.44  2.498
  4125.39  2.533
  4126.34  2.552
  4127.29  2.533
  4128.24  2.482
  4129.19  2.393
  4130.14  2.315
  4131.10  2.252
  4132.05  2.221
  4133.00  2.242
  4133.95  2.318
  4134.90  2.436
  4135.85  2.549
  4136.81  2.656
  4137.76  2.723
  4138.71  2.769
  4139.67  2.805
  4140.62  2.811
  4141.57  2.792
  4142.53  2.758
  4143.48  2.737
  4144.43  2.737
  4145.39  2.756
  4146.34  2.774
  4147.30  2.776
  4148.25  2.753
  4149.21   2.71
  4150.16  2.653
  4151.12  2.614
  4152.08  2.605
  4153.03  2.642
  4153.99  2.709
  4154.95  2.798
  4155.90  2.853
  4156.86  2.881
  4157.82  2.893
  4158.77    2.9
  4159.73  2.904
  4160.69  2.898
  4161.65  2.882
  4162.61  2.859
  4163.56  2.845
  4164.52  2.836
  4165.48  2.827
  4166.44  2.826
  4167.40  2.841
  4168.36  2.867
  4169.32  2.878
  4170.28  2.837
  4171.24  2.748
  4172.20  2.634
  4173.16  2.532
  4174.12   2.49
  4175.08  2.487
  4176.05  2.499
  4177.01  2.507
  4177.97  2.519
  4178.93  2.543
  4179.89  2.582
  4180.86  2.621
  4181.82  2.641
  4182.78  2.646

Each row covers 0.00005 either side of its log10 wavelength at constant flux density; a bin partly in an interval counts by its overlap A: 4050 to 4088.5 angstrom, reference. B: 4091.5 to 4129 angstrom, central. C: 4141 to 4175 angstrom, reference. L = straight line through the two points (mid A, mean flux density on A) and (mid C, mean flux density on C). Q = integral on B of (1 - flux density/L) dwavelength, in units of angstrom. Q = 3.9 angstrom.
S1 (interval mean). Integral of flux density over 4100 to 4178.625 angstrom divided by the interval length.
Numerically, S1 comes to 2.59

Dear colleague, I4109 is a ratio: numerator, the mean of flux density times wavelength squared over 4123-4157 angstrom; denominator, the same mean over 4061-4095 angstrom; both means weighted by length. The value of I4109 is 1.04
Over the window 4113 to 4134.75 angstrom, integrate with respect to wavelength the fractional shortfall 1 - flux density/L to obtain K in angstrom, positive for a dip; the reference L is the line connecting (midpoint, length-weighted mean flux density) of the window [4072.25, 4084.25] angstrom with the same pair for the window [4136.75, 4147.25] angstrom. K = 1.8 angstrom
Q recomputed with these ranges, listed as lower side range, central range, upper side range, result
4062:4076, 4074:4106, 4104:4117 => 2.20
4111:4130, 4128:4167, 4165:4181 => -1.07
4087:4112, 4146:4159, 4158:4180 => -0.58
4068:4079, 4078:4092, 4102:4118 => -0.52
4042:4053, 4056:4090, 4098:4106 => -4.72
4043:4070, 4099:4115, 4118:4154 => 1.76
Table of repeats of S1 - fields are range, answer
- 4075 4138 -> 2.44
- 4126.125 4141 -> 2.5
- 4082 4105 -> 2.34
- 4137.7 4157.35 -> 2.75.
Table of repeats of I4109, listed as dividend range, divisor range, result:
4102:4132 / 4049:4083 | 0.96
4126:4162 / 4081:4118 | 1.12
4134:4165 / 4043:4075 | 1.11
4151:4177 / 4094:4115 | 1.24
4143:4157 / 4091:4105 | 1.29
